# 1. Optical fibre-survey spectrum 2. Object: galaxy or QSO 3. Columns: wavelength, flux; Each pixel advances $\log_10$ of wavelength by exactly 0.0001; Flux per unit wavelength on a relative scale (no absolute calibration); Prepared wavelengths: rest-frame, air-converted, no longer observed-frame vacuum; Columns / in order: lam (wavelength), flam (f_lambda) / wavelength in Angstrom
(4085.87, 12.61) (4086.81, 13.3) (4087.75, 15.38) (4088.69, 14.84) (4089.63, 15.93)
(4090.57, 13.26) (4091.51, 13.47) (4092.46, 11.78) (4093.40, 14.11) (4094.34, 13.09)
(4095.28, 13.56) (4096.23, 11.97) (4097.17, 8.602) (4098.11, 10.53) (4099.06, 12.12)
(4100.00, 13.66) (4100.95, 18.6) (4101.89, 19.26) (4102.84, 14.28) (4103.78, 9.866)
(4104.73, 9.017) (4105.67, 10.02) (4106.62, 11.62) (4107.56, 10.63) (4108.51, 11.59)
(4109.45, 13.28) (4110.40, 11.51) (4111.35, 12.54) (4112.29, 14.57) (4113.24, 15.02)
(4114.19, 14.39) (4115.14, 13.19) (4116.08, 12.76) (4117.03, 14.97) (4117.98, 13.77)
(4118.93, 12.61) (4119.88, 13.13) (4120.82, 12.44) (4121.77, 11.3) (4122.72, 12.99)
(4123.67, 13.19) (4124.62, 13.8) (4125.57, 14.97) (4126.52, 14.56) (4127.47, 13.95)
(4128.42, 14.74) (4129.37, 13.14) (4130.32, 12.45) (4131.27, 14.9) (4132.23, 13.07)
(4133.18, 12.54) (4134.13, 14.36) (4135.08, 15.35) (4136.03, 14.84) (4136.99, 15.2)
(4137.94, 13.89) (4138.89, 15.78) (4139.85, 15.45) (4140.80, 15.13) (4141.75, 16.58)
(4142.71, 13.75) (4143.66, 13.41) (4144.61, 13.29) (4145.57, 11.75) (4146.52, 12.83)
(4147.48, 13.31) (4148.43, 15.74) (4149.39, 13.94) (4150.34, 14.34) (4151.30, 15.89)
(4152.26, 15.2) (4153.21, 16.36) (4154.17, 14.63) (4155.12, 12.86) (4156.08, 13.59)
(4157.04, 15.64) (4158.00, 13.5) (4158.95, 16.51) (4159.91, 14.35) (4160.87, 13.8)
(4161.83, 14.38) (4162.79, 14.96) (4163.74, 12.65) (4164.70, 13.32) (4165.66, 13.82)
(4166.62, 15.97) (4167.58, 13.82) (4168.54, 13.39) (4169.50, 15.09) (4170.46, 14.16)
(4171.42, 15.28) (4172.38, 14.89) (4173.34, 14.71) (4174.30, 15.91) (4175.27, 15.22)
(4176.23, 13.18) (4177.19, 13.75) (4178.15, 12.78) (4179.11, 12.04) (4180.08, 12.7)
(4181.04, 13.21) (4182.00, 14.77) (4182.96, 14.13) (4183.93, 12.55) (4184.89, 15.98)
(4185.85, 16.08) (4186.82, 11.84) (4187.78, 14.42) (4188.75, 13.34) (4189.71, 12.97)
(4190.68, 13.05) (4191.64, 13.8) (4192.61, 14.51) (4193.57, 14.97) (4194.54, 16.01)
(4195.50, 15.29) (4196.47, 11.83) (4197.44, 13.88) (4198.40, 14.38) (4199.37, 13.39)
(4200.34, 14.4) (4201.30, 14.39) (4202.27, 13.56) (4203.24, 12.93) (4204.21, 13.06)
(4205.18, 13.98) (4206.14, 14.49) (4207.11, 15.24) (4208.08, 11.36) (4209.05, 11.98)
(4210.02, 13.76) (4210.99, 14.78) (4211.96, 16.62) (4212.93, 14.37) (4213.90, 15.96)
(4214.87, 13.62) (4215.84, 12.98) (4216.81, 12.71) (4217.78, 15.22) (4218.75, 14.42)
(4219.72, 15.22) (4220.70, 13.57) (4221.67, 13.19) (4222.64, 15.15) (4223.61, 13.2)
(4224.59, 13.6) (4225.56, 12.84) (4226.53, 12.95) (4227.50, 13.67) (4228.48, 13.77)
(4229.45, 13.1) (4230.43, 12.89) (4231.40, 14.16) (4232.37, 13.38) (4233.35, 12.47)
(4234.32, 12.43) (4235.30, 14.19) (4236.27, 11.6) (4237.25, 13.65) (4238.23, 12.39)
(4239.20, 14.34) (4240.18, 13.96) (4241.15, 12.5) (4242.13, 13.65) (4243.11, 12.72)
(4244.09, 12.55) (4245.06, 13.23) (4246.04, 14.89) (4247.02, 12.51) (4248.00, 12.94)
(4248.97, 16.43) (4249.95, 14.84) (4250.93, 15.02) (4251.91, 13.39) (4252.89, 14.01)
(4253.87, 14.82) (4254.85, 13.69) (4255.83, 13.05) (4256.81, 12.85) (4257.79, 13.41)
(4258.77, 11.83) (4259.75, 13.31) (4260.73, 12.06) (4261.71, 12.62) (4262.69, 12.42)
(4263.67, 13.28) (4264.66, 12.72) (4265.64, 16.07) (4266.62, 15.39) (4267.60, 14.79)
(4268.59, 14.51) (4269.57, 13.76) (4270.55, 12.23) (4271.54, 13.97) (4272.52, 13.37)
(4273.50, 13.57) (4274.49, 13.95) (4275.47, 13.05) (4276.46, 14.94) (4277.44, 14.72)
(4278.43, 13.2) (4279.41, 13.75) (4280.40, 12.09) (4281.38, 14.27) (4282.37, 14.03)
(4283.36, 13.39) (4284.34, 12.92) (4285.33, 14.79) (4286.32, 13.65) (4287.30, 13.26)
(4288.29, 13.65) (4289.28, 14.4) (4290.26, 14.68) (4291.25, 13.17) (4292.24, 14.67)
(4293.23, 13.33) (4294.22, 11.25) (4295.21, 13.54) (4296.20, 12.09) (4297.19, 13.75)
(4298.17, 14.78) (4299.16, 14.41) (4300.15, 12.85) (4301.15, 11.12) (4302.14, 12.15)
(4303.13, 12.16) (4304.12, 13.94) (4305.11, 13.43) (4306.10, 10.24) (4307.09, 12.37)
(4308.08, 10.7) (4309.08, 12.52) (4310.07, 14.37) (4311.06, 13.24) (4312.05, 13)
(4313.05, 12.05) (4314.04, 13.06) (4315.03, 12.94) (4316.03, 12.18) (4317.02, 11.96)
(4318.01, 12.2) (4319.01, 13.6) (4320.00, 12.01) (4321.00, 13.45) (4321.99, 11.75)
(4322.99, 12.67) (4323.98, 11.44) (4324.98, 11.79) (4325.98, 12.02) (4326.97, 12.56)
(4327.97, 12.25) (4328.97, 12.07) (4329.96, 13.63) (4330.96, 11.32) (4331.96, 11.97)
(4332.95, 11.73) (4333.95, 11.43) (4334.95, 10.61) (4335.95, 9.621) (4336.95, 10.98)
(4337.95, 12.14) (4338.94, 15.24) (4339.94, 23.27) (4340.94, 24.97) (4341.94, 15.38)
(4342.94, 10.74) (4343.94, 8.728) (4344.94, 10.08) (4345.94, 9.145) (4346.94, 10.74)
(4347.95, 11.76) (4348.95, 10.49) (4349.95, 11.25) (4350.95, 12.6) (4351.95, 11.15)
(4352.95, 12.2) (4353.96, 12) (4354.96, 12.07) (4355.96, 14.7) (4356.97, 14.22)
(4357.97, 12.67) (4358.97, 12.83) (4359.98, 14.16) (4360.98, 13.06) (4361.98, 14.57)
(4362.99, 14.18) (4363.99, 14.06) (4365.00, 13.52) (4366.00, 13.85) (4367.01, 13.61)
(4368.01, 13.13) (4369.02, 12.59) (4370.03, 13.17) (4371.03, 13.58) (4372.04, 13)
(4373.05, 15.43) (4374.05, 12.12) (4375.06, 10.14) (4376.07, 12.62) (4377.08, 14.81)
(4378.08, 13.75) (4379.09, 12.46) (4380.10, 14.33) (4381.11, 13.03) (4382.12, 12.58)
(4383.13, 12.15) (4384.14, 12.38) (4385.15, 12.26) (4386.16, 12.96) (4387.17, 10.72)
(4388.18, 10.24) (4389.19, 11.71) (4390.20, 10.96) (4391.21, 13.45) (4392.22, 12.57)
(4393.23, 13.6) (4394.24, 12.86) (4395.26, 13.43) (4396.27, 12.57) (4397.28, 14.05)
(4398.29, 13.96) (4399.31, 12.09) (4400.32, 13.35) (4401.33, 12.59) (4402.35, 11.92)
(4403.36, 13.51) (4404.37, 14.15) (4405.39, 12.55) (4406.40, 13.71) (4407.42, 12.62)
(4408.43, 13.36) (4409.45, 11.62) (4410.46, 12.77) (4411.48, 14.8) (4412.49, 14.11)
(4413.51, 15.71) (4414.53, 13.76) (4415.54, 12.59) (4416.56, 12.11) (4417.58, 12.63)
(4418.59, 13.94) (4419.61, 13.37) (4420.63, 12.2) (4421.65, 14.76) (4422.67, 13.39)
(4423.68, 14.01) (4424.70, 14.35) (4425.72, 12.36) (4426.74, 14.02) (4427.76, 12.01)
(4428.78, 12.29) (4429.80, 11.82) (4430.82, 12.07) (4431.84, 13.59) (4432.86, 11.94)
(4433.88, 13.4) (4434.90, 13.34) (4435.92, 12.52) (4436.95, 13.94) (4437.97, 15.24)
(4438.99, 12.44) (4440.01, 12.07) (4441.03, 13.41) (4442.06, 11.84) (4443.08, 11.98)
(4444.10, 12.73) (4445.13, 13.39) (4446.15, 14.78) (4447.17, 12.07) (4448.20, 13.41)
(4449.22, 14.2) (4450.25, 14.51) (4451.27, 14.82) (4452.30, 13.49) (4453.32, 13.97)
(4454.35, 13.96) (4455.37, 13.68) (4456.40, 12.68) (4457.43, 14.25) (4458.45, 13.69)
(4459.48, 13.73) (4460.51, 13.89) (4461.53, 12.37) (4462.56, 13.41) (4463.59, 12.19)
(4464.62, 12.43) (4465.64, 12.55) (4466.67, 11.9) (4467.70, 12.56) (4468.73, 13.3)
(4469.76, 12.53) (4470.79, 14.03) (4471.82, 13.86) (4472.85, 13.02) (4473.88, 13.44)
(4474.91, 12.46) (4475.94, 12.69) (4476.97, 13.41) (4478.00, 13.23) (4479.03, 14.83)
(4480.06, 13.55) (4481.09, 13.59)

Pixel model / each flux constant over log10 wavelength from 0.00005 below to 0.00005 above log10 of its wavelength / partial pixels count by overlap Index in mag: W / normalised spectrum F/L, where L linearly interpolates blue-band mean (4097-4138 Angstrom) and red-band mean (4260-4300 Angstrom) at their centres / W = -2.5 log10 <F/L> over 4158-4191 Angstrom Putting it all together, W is -0.05 mag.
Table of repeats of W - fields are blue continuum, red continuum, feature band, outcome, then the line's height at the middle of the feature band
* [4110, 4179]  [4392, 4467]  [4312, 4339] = 0.12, 13.5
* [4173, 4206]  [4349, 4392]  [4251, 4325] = 0.01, 13.3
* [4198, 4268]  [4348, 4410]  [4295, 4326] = 0.05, 13.2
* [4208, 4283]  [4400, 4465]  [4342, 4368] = 0.08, 13.4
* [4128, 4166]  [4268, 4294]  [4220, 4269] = 0.03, 13.9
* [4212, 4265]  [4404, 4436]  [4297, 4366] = 0.05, 13.4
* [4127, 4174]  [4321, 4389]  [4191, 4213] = -0.01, 13.9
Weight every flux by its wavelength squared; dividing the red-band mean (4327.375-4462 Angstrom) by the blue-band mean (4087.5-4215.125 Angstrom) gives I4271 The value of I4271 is 1.1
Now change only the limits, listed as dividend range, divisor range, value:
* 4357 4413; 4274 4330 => 1.04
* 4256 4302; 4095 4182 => 1.05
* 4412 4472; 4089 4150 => 1.14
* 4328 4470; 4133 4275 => 1.02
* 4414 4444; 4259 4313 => 1.04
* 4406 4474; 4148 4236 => 1.06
